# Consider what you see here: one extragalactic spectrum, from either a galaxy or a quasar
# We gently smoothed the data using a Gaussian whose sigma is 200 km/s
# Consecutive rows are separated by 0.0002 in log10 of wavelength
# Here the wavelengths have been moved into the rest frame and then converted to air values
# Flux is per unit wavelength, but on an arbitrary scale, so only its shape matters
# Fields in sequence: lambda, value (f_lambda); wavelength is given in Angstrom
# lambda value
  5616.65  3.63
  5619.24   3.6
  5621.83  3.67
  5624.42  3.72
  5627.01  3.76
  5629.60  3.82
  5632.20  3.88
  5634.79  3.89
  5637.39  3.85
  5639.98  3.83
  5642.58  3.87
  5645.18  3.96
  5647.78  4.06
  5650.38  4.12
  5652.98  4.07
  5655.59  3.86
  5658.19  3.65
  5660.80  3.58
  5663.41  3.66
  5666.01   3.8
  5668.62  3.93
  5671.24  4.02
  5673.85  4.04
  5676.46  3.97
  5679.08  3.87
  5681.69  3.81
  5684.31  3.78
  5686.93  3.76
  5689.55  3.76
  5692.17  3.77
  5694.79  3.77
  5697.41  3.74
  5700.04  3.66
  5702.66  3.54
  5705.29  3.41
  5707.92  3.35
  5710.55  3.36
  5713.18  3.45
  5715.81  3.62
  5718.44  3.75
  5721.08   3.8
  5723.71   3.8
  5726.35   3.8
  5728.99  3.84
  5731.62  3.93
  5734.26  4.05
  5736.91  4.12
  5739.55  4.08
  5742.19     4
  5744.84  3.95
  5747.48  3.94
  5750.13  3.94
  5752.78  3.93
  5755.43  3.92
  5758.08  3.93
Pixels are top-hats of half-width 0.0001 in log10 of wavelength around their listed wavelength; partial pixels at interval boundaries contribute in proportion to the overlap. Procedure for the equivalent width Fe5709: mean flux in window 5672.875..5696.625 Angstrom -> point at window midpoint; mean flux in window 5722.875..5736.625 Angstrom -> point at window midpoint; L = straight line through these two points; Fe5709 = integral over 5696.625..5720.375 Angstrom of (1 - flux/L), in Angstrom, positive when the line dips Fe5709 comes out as 2.00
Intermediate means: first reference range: 3.83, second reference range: 3.9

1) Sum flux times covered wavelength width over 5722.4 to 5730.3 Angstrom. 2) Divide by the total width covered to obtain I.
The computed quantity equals 3.81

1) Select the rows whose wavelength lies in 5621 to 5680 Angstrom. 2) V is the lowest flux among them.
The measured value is 3.58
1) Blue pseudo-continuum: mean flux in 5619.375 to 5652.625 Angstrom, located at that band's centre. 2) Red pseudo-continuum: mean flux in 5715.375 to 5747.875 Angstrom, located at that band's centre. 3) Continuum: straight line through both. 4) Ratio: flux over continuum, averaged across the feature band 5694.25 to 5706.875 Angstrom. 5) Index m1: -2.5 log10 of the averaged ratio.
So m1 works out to 0.08 mag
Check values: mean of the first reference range 3.87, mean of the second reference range 3.91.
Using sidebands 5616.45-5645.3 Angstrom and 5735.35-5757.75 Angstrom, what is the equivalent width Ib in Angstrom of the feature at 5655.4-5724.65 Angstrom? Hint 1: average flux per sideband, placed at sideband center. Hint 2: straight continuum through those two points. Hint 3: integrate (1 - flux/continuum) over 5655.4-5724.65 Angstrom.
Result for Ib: 3.0 Angstrom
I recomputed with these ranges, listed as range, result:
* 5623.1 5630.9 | 3.77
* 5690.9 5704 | 3.7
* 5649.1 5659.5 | 3.92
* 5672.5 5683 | 3.92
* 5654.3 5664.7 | 3.69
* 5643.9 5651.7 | 4.05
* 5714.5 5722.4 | 3.72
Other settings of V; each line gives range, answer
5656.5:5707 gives 3.41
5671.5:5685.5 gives 3.78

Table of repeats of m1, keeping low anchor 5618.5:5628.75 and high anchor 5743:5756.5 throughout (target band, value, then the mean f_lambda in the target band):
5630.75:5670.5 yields -0.03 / 3.87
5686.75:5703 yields 0.03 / 3.72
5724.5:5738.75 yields -0.01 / 3.95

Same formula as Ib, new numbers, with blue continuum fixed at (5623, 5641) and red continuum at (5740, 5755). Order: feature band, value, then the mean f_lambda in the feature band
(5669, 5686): -0.2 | 3.91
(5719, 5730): 0.4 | 3.8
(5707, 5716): 1.1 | 3.43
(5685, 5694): 0.3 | 3.77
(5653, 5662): 0.2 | 3.75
